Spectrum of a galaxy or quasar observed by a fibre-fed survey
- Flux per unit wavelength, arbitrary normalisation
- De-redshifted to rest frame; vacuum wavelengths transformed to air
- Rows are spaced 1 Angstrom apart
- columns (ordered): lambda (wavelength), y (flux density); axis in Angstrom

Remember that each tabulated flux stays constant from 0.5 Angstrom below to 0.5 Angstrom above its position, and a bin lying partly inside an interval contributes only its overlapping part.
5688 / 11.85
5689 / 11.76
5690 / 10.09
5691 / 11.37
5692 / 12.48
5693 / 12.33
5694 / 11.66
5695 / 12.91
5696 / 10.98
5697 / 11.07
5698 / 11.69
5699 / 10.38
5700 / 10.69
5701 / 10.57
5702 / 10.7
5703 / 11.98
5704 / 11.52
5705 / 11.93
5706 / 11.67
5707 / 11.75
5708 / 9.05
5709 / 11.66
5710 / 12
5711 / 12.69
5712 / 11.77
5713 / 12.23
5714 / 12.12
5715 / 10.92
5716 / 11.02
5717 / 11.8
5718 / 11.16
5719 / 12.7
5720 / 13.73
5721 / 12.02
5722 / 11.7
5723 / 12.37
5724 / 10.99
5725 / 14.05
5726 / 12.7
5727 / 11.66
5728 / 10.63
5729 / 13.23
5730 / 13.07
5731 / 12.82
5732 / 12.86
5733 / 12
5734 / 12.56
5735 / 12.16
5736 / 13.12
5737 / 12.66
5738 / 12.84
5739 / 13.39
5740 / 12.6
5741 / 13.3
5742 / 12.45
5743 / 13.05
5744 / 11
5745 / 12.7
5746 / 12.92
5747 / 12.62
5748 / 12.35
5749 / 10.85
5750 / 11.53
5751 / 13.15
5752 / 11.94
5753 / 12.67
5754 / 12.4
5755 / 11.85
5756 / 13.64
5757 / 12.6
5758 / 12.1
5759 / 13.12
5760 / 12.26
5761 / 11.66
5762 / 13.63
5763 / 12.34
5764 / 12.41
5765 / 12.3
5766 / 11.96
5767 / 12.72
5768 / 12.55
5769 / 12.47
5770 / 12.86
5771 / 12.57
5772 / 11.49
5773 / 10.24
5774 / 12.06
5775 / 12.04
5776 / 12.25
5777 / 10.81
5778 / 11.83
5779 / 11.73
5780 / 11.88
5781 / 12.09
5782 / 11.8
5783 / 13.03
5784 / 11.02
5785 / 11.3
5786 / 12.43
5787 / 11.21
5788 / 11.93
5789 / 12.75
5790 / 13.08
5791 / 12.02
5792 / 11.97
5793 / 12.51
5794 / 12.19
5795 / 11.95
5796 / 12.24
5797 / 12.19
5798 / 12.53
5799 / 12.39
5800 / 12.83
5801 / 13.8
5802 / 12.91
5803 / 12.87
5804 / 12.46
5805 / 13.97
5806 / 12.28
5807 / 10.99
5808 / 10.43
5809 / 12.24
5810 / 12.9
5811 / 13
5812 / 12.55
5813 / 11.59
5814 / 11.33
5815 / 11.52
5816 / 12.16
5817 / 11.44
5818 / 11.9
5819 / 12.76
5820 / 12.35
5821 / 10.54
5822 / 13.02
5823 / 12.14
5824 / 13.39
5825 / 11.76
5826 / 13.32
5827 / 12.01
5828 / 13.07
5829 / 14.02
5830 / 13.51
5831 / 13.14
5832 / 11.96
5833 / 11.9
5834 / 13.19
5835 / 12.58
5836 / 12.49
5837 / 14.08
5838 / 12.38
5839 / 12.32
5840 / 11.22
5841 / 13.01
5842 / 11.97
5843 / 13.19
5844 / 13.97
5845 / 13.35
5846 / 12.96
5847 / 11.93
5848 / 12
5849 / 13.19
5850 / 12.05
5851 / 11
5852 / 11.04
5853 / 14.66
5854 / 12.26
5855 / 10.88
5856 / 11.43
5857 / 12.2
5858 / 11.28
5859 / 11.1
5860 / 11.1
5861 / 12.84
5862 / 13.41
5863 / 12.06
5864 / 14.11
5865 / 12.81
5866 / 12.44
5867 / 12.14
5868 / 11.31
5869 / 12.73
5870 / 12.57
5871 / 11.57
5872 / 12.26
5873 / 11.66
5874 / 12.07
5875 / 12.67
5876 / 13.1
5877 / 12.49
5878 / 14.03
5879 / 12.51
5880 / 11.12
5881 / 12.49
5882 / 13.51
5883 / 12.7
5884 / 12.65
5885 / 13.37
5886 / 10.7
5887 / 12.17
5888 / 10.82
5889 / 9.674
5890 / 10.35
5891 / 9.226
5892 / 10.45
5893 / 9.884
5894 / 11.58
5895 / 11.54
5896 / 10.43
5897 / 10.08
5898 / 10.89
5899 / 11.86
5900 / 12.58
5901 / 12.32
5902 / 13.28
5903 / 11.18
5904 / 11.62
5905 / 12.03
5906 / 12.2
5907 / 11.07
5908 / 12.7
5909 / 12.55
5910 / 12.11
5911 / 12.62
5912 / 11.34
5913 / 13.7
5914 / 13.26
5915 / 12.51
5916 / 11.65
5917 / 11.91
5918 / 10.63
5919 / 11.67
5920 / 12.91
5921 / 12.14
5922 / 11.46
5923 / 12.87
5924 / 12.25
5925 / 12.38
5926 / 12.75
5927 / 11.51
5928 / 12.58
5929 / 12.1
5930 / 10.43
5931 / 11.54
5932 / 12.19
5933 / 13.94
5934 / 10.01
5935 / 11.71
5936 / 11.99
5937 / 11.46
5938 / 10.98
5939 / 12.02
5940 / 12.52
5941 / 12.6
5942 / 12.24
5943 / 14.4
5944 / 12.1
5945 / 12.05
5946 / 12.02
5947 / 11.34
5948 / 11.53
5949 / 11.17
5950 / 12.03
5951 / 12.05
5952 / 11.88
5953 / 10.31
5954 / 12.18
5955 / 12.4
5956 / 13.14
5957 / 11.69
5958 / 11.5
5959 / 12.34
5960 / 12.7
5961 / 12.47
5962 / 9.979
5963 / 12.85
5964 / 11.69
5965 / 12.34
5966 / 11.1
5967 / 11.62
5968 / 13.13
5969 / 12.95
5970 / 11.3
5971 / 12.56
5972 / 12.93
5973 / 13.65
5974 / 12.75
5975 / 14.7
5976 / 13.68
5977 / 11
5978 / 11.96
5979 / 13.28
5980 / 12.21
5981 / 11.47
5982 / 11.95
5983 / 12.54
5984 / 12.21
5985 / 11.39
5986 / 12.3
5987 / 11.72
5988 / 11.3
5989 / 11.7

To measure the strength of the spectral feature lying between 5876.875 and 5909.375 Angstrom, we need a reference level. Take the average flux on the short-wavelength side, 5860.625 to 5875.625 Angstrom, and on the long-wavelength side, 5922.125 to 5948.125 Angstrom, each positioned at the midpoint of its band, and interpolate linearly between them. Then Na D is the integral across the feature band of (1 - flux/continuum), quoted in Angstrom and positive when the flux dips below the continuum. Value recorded 1.6 Angstrom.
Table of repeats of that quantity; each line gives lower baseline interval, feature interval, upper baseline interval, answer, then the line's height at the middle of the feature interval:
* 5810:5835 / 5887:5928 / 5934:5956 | 1.2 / 12.1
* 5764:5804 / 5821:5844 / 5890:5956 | -1.2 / 12.1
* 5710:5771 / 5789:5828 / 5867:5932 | -0.4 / 12.2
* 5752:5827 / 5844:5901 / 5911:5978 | 1.0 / 12.2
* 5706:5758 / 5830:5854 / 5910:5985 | -0.8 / 12.2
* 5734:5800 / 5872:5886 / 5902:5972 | -0.5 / 12.1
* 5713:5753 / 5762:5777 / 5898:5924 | 0.2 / 12.3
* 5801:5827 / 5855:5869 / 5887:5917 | -0.3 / 11.9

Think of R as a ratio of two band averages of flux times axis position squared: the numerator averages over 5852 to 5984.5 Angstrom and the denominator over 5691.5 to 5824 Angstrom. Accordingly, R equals 1.0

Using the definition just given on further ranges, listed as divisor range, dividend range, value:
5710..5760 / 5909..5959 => 1.04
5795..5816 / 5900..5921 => 1.02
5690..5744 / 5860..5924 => 1.06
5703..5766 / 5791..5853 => 1.05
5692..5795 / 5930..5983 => 1.08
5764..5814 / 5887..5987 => 1.03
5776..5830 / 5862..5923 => 1.01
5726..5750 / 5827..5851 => 1.06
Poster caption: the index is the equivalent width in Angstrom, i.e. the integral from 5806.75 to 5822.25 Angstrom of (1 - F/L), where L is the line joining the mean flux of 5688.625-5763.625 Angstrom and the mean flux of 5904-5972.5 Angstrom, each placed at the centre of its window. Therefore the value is 0.2 Angstrom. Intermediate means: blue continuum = 12.1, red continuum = 12.1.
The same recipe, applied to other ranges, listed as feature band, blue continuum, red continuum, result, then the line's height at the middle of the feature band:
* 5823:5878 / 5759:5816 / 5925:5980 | -1.4 Angstrom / 12.2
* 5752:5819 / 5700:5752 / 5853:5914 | -0.9 Angstrom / 12.1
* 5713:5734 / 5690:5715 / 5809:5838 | -0.9 Angstrom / 11.7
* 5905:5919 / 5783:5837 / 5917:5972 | -0.1 Angstrom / 12.1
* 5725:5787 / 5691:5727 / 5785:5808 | -1.2 Angstrom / 12.1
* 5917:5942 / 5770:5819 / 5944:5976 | 0.4 Angstrom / 12.2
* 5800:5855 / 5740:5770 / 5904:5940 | -0.9 Angstrom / 12.3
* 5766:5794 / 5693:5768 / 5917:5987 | 0.2 Angstrom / 12.1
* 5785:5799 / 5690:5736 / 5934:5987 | -0.3 Angstrom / 11.9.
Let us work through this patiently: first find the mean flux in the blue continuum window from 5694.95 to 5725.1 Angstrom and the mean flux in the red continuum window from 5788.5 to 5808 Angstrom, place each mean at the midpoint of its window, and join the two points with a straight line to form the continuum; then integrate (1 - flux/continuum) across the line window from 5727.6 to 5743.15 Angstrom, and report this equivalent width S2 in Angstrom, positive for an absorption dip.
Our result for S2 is -1.06 Angstrom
